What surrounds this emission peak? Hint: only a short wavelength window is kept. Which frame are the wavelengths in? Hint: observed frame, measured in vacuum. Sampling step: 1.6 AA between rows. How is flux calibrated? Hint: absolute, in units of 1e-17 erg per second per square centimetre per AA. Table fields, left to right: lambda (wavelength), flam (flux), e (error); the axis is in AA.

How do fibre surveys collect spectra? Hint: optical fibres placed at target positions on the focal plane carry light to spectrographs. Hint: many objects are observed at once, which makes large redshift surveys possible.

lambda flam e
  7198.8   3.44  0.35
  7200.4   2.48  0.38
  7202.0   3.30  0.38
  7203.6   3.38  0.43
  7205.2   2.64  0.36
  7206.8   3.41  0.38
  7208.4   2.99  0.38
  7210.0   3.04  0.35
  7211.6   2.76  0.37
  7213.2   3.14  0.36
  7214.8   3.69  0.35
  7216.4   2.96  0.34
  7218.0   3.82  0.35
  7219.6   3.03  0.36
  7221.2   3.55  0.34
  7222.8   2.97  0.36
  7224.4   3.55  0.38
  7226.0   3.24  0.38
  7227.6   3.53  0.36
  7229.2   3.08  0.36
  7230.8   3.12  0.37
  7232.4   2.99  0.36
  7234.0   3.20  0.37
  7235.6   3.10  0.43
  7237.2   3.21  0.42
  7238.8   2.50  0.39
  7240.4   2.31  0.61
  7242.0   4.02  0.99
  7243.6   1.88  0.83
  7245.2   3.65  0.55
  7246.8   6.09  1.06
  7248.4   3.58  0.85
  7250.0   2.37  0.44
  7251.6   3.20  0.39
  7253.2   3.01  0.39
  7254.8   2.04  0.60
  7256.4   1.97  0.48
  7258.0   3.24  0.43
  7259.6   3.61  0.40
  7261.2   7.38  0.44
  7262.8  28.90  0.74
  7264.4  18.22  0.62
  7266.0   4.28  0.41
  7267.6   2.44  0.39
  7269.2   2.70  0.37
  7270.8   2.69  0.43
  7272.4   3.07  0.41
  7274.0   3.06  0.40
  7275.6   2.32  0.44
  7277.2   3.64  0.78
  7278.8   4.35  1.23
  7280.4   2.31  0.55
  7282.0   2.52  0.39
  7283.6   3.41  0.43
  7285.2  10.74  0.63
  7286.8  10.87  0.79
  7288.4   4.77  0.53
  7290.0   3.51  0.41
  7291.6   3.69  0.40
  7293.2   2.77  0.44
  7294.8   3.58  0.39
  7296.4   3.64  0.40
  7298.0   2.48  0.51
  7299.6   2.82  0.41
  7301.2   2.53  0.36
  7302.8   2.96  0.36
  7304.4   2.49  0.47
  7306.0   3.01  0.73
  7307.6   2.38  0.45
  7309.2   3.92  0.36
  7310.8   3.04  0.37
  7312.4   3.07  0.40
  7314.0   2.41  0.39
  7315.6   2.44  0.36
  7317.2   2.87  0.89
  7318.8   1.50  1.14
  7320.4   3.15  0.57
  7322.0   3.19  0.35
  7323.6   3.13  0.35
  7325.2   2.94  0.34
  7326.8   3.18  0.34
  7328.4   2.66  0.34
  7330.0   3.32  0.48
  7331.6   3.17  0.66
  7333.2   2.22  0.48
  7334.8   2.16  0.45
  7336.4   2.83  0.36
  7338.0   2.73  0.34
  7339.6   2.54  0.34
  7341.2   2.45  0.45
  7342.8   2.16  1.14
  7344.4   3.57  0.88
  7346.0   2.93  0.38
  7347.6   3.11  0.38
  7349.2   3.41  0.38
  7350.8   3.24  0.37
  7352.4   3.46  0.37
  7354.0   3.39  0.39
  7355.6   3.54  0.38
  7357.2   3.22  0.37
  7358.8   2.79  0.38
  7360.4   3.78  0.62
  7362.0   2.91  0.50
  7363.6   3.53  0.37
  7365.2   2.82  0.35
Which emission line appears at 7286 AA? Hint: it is [N II]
